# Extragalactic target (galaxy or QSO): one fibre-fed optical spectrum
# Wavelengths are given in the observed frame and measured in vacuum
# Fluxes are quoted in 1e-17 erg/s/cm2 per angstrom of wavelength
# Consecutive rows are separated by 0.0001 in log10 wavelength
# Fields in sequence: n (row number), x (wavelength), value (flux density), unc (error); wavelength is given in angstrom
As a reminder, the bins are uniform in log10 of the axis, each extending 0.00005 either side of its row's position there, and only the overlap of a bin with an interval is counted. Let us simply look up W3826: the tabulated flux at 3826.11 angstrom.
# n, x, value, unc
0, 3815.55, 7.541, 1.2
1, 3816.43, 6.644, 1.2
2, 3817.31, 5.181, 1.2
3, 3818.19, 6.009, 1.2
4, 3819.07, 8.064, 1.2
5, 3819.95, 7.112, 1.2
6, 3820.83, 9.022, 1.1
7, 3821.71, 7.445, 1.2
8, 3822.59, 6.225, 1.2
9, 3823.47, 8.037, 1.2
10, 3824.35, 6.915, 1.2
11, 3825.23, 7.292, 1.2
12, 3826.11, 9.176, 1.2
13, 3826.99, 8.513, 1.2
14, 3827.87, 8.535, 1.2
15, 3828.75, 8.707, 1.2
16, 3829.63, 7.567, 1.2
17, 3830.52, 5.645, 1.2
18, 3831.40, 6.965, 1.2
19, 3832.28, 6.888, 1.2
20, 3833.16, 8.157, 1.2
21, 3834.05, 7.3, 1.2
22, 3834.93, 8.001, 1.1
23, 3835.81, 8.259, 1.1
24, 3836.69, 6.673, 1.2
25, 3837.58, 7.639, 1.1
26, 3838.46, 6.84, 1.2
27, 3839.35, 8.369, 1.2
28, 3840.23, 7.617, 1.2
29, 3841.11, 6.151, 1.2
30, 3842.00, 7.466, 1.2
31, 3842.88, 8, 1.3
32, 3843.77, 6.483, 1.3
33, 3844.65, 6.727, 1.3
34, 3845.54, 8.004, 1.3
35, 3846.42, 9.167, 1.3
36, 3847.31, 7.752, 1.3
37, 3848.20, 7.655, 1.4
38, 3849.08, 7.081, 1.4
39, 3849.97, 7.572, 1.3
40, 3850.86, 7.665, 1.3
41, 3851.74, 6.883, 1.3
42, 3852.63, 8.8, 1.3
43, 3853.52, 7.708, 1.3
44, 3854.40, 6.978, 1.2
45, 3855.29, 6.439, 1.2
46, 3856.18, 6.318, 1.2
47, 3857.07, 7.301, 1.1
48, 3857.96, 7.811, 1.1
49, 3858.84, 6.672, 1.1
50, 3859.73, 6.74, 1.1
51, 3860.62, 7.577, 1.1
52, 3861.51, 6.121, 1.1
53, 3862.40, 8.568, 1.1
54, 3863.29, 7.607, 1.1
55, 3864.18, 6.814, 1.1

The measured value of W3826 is 9.176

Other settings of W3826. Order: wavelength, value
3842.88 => 8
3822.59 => 6.225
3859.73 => 6.74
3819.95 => 7.112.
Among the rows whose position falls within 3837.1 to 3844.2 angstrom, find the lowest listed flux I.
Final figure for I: 6.151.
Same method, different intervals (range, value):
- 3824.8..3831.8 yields 5.645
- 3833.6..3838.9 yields 6.673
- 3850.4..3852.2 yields 6.883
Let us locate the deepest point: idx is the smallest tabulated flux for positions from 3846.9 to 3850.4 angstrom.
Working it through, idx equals 7.081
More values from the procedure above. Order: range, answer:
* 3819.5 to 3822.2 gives 7.112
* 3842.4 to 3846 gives 6.483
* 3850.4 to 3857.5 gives 6.318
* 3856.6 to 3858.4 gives 7.301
